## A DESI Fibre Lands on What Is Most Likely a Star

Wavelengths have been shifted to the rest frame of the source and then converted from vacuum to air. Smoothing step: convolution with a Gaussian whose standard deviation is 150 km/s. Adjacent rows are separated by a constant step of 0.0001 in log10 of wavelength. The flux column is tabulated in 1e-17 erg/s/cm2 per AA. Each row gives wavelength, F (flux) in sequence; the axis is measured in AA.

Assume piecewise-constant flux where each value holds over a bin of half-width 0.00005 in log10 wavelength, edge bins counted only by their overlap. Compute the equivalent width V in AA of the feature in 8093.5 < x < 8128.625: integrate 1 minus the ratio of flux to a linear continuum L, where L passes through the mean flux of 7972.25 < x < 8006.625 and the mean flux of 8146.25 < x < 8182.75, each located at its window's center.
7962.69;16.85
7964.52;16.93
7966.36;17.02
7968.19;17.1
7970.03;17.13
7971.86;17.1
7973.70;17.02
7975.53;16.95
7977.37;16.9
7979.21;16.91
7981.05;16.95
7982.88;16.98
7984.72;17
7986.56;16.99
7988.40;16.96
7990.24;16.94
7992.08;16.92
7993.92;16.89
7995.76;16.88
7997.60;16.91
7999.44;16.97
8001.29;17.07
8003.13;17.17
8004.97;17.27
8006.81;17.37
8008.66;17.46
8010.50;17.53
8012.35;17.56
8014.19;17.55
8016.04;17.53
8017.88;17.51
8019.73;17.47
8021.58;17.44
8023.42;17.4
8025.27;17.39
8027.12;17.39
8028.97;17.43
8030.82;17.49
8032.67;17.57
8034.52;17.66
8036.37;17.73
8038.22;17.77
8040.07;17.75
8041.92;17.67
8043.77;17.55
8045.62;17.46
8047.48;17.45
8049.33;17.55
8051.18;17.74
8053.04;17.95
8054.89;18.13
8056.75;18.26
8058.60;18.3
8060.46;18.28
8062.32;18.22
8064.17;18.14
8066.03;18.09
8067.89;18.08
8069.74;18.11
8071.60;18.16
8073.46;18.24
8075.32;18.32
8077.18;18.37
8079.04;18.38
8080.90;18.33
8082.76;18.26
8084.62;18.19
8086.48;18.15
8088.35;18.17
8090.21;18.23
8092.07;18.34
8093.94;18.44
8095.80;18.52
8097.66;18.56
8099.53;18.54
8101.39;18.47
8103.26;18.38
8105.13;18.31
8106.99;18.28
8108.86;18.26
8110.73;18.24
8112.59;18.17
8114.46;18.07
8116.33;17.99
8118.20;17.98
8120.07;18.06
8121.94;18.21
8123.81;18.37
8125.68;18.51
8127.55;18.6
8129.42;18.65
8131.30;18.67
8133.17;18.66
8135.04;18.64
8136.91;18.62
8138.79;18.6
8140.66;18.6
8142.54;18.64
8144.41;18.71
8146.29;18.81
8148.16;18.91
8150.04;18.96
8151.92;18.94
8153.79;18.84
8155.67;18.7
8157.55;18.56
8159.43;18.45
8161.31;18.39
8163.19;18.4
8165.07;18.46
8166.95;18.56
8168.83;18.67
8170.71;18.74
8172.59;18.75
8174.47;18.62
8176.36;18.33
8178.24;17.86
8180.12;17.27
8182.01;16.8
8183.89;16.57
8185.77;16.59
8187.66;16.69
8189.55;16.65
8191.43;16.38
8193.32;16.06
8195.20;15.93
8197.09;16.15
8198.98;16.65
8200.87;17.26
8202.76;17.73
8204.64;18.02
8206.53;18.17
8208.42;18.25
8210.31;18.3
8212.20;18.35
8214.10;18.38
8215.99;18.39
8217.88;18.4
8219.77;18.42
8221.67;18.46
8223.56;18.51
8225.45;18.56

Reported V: -0.6 AA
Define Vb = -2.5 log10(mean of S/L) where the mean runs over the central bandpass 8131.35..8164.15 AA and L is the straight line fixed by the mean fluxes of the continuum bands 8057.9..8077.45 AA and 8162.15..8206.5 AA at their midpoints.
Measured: -0.059 mag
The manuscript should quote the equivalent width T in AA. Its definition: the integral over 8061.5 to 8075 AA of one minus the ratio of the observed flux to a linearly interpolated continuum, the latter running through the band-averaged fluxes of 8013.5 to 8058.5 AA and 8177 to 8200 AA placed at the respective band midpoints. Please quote -0.6 AA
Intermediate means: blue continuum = 17.6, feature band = 18.2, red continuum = 16.7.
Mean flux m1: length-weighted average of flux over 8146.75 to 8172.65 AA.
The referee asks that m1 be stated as 18.7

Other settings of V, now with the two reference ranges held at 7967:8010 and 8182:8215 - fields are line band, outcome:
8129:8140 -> -1.0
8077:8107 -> -2.2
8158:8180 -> -1.6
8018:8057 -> -1.2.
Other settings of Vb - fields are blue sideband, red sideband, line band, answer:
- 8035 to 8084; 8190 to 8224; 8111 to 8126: -0.02 mag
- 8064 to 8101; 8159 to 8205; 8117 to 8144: -0.03 mag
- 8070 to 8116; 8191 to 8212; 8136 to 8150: -0.05 mag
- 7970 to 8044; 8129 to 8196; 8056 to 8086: -0.04 mag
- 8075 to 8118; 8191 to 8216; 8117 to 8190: -0.03 mag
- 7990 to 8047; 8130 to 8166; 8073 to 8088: -0.02 mag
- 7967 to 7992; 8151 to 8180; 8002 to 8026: -0.01 mag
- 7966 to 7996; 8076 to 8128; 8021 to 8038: 0.00 mag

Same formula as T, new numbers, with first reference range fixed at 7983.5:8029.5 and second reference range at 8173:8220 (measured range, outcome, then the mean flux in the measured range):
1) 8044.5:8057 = -0.3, 17.8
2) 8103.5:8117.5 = -0.7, 18.2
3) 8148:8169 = -1.5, 18.6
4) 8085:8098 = -0.7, 18.3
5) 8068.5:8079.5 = -0.6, 18.3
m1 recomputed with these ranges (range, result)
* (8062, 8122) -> 18.3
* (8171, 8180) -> 18.3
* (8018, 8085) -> 17.9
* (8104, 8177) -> 18.5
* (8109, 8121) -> 18.1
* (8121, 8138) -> 18.5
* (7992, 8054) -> 17.4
